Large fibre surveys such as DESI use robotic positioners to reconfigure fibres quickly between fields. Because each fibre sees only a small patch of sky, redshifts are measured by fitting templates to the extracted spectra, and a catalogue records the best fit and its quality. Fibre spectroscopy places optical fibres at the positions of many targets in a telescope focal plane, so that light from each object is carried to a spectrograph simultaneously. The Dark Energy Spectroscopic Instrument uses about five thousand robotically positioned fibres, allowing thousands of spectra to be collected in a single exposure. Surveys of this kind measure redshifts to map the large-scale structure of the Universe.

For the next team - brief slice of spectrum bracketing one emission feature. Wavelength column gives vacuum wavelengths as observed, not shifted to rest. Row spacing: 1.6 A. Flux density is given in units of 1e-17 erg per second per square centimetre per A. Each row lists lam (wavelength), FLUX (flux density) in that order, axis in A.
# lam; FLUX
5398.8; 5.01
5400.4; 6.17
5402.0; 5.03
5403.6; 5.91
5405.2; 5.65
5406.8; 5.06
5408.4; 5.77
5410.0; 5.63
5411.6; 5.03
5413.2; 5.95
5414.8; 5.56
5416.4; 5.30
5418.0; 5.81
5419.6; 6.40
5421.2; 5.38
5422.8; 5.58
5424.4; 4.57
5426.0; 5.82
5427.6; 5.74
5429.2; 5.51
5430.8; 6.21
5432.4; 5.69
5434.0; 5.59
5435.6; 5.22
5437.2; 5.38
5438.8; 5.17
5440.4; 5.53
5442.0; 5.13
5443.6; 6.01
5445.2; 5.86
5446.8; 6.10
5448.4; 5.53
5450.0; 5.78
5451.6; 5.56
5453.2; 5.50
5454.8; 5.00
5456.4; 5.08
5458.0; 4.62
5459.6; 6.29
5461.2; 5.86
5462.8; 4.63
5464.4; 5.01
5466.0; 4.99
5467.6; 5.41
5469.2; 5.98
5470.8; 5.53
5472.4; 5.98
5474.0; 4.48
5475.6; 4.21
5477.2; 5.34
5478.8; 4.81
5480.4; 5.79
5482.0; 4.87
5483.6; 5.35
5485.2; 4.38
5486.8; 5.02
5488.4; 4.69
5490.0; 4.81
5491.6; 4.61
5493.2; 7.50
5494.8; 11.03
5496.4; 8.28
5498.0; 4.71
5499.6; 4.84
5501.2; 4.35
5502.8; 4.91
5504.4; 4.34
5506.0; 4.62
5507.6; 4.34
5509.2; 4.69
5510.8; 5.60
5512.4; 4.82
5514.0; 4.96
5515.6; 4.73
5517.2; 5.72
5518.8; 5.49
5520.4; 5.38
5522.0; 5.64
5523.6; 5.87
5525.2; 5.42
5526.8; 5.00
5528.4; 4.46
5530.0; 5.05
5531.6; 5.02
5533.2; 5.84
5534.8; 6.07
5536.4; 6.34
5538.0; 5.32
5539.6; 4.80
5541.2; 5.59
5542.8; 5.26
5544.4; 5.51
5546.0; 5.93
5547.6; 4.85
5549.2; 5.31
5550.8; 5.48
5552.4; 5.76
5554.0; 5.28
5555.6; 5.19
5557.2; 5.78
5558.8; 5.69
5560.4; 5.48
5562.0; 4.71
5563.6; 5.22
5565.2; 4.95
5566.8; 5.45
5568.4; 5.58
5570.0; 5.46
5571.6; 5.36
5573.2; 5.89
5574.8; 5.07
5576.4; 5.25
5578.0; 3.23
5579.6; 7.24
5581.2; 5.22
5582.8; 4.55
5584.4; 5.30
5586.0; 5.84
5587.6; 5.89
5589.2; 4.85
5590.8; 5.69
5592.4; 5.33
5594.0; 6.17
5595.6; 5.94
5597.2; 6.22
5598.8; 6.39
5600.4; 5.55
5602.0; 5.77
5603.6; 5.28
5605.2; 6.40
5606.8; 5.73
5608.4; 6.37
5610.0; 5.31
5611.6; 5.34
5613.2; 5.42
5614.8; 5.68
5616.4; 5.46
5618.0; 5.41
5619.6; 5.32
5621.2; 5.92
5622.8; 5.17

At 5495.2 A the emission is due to Hbeta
